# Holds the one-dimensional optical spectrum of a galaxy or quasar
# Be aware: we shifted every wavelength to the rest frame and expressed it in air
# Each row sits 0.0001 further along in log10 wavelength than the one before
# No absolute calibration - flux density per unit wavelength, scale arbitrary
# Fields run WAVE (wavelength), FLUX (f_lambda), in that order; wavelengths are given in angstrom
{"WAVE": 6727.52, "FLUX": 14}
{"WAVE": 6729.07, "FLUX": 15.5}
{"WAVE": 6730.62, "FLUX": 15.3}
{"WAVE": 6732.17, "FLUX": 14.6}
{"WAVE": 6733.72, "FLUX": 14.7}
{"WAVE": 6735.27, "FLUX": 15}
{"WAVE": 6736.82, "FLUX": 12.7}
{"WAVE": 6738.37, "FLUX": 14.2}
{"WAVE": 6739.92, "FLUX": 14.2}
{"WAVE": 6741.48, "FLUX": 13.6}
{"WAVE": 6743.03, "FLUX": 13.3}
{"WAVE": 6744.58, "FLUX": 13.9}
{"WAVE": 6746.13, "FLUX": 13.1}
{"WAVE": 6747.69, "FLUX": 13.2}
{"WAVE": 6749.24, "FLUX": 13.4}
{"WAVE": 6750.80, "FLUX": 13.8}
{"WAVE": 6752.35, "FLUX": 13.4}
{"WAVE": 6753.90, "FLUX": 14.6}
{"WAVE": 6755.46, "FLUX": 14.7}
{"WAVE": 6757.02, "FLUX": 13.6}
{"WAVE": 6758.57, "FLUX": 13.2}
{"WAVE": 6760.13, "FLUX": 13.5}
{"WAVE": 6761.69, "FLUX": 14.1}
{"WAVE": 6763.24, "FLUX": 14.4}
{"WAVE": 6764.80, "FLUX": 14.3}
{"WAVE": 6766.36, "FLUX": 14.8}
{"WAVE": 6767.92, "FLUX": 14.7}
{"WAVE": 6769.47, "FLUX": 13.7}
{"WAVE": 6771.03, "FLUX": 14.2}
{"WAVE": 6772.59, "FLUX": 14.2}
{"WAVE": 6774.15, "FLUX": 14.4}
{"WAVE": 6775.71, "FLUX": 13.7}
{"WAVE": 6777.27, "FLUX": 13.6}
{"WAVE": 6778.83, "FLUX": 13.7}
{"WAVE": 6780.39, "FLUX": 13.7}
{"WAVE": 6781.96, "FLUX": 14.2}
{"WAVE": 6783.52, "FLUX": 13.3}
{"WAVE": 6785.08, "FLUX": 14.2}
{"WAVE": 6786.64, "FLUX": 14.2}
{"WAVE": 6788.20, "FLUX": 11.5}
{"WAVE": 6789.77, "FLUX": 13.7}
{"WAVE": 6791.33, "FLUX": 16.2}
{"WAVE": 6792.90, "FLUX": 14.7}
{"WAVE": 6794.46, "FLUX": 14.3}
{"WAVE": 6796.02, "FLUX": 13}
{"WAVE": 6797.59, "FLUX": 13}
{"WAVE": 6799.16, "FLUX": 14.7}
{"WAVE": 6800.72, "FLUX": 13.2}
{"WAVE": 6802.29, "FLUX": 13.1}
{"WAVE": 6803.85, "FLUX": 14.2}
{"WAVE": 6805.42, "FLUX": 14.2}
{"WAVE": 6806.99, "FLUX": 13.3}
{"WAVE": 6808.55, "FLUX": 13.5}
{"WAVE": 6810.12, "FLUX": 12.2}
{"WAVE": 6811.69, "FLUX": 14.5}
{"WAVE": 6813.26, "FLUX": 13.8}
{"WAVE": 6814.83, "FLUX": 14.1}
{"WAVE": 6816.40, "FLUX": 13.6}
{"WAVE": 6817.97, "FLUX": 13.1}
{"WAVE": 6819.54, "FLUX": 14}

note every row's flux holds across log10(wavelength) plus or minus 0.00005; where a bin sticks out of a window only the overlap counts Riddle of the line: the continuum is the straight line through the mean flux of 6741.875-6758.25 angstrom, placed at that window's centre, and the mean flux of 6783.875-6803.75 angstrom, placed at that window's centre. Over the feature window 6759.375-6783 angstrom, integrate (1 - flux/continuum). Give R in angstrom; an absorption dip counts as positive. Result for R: -0.5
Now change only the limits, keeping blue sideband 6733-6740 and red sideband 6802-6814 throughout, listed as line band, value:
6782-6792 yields -0.1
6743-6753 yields 0.4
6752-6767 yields -0.1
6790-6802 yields -0.3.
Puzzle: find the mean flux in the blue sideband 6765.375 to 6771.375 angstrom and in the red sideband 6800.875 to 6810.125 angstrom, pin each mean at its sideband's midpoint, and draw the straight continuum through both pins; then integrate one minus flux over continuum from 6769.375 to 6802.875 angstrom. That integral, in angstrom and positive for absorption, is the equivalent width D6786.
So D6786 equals 0.3 angstrom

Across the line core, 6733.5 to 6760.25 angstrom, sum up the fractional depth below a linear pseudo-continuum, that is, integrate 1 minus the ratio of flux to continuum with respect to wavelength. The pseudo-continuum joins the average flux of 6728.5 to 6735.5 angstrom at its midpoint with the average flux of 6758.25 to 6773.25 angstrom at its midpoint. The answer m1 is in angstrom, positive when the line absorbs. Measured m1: 1.6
